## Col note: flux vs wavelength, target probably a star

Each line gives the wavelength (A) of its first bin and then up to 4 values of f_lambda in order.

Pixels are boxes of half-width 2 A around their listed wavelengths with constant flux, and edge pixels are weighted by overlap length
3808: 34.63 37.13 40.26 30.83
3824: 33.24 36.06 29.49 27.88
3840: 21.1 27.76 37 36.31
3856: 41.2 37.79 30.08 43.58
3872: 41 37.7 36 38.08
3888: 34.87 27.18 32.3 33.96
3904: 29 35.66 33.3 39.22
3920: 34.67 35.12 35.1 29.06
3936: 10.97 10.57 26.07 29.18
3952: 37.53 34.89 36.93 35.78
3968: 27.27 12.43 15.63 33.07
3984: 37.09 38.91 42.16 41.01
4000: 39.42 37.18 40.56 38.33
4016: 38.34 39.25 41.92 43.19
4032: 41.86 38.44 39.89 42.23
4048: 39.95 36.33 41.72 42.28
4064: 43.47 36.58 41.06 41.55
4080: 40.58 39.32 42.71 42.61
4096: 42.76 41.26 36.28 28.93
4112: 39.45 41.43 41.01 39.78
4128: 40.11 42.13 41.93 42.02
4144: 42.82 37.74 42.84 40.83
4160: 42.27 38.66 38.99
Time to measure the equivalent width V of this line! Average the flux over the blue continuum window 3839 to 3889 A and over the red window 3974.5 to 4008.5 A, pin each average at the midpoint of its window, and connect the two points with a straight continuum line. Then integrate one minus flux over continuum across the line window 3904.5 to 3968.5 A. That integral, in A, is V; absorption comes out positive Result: 9.4 A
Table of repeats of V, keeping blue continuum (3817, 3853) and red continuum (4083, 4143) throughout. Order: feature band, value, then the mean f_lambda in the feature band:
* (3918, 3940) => 4.4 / 27.3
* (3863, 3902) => -3.5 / 35.6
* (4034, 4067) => -2.0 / 40.4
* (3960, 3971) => 1.4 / 30.8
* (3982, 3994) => -1.1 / 39.4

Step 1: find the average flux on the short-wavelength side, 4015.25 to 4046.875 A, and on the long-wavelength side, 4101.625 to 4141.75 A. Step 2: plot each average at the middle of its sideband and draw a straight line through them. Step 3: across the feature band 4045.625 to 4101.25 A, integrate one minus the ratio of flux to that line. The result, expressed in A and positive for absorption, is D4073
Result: -1.1 A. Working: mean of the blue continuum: 40.7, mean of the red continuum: 39.3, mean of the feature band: 40.9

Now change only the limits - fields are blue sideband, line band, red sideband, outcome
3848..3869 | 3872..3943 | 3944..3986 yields 5.33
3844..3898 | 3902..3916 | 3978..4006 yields 1.23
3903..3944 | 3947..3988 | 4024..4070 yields 3.32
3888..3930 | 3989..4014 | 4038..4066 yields -0.96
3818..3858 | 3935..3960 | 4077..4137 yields 6.36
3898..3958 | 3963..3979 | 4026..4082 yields 5.27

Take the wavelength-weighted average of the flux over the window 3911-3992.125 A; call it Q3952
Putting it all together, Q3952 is 29.9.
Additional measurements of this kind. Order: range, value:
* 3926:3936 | 27.9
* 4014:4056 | 40.2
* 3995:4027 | 39.6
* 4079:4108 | 40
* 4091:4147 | 40.1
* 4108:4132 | 39.6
